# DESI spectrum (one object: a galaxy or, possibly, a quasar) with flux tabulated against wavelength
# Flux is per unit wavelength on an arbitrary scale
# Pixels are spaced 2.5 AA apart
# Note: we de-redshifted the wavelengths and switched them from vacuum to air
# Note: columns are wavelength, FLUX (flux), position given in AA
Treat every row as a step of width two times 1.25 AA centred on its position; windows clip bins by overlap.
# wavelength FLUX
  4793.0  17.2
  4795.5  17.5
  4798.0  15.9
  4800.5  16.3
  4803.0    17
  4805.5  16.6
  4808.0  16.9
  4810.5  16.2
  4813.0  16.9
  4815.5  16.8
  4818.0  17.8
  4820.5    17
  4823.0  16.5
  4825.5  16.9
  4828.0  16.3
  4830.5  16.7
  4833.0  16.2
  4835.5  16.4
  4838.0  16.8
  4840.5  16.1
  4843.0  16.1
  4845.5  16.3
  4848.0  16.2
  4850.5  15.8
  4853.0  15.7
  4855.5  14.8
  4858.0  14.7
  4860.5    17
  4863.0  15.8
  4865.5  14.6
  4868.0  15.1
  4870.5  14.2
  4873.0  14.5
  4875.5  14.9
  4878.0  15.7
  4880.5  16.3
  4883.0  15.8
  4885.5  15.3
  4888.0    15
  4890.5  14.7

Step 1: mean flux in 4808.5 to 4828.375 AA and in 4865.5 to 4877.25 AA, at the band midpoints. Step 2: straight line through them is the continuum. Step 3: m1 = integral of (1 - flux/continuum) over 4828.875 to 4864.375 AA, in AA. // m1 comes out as -0.8 AA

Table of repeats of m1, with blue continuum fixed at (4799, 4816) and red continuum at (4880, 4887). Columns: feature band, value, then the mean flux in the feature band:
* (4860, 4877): 0.9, 15.1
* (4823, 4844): -0.1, 16.4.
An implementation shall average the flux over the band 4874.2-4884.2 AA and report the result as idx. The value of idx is 15.7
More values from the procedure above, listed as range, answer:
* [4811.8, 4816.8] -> 16.9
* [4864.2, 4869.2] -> 14.9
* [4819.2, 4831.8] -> 16.7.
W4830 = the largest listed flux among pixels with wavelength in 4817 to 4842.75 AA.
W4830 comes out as 17.8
